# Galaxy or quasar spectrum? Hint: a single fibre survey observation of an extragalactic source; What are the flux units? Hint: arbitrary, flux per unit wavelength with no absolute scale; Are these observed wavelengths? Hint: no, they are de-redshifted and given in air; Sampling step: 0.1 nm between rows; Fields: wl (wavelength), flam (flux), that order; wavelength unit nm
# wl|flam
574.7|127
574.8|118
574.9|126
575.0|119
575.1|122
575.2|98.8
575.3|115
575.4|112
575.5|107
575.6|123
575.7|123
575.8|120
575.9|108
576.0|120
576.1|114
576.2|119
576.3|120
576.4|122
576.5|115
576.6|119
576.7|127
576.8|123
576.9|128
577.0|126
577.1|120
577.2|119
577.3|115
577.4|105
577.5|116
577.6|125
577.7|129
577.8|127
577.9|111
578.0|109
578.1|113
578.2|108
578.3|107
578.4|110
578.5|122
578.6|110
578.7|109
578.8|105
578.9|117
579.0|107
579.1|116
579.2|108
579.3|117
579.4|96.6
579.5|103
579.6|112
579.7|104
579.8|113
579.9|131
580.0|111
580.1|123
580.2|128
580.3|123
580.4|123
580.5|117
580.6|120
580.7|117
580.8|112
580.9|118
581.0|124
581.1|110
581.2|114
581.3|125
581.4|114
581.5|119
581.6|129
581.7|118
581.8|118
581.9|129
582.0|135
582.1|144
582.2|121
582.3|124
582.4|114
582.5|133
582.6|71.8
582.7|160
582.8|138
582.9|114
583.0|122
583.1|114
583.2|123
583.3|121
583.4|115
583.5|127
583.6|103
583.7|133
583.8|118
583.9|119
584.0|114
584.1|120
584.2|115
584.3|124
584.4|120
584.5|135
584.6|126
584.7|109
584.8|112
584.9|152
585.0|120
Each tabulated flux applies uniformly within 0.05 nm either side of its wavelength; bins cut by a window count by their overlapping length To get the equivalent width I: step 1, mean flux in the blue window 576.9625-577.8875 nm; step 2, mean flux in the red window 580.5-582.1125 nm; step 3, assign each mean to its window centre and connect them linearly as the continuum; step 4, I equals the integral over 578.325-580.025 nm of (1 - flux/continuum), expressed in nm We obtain 0.13 nm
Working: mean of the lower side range 120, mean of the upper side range 121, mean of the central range 111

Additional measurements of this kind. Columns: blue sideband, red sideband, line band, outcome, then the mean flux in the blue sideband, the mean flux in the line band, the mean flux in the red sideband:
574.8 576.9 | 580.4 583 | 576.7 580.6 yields 0.131 nm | 118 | 116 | 122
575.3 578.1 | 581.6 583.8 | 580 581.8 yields 0.031 nm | 118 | 119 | 123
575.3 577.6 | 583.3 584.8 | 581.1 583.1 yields -0.058 nm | 118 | 123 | 120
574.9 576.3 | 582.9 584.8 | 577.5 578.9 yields 0.032 nm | 116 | 114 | 120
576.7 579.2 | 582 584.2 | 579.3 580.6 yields 0.027 nm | 116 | 116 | 122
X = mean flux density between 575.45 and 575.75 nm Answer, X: 118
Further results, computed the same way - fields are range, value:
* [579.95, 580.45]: 122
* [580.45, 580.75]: 118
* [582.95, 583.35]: 120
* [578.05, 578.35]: 109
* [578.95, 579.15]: 112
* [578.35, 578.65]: 114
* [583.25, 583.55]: 121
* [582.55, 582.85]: 123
